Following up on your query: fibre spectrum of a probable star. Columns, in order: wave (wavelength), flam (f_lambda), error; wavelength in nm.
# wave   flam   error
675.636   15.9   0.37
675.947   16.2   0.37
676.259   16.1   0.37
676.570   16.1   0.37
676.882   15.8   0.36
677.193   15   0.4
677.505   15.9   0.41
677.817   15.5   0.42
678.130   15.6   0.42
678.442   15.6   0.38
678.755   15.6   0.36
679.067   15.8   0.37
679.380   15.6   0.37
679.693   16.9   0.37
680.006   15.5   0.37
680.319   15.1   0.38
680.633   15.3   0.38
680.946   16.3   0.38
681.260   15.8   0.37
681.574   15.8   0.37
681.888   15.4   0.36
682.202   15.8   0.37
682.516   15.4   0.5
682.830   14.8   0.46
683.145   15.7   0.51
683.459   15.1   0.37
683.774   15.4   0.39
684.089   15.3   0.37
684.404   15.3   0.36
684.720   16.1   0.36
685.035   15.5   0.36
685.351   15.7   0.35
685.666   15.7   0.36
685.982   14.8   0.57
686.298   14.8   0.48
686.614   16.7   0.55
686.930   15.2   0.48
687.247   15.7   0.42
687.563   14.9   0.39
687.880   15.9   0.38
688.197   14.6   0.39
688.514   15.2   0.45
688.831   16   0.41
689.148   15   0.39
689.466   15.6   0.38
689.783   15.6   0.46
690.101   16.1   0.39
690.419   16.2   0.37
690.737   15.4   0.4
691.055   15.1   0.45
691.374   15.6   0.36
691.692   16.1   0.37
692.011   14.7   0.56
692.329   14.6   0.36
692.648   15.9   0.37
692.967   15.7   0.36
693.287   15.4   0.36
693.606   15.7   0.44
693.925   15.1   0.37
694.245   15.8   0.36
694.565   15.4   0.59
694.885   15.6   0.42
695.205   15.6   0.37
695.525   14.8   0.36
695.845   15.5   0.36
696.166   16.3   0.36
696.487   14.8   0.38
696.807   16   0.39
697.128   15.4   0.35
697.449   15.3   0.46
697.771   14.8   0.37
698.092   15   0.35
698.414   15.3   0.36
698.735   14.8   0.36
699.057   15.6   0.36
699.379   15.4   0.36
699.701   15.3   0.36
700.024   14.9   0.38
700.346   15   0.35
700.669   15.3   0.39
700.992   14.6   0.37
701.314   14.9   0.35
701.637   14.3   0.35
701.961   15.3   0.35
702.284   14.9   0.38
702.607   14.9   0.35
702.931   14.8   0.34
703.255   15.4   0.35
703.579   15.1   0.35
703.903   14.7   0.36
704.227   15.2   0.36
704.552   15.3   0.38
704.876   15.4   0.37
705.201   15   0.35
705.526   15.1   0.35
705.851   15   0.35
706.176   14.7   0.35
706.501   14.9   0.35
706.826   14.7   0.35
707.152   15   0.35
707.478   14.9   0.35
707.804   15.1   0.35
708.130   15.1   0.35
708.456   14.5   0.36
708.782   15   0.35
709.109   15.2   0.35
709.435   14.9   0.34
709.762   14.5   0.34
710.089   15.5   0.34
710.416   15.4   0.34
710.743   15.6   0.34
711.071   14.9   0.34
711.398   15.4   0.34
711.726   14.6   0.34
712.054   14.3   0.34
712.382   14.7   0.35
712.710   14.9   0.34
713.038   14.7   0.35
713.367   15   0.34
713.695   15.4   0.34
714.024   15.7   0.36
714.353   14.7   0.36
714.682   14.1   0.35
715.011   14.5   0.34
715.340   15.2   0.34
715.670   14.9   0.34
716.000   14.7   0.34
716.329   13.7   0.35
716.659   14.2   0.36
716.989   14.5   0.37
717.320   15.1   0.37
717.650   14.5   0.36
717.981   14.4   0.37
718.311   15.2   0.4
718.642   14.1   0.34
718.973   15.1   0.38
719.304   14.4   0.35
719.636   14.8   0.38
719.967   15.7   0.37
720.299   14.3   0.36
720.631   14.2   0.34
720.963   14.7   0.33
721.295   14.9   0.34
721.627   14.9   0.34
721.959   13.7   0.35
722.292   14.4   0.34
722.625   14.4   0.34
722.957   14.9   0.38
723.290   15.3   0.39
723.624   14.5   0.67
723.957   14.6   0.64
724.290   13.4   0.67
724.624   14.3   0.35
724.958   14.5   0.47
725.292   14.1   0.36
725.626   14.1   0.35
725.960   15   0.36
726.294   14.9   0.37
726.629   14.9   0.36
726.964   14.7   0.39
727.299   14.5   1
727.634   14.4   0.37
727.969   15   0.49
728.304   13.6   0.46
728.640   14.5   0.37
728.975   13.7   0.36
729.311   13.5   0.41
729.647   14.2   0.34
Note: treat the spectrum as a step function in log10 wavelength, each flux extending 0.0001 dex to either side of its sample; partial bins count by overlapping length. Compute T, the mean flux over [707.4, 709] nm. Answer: 14.9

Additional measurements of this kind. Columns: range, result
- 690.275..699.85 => 15.4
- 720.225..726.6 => 14.5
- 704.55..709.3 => 15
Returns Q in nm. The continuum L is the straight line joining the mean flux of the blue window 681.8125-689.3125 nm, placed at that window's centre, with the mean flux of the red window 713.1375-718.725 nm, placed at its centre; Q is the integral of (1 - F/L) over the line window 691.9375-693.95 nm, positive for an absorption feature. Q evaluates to -0.01 nm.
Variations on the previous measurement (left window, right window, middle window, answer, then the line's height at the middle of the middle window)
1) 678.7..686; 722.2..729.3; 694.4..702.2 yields -0.02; 15.2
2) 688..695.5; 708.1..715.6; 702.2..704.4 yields 0.02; 15.2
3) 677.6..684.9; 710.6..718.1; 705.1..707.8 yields 0.01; 15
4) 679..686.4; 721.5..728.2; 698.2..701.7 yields 0.01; 15.1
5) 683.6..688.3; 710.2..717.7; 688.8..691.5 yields -0.04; 15.4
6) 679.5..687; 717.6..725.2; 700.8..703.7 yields 0.03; 15.1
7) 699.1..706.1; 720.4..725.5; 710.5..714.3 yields -0.07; 14.8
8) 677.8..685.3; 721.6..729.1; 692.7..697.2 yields -0.08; 15.2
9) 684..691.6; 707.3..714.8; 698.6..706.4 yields 0.07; 15.2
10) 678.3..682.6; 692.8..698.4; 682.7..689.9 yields 0.08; 15.6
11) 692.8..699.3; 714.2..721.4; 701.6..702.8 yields 0.02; 15.2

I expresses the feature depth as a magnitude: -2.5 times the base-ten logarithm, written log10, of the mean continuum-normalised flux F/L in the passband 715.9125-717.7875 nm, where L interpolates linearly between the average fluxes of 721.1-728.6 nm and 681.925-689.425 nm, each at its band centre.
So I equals 0.02 mag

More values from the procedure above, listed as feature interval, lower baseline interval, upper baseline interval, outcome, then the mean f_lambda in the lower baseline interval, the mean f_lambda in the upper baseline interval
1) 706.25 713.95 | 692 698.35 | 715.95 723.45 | 0.00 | 15.4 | 14.6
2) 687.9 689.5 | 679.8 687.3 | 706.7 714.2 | 0.01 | 15.5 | 15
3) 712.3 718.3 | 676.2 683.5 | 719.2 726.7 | 0.00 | 15.7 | 14.6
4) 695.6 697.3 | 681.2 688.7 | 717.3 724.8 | -0.03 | 15.4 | 14.6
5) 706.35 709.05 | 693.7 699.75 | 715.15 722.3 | 0.01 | 15.4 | 14.6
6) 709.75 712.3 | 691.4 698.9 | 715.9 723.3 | -0.01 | 15.4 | 14.6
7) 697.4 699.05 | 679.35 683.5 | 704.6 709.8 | 0.01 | 15.6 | 15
